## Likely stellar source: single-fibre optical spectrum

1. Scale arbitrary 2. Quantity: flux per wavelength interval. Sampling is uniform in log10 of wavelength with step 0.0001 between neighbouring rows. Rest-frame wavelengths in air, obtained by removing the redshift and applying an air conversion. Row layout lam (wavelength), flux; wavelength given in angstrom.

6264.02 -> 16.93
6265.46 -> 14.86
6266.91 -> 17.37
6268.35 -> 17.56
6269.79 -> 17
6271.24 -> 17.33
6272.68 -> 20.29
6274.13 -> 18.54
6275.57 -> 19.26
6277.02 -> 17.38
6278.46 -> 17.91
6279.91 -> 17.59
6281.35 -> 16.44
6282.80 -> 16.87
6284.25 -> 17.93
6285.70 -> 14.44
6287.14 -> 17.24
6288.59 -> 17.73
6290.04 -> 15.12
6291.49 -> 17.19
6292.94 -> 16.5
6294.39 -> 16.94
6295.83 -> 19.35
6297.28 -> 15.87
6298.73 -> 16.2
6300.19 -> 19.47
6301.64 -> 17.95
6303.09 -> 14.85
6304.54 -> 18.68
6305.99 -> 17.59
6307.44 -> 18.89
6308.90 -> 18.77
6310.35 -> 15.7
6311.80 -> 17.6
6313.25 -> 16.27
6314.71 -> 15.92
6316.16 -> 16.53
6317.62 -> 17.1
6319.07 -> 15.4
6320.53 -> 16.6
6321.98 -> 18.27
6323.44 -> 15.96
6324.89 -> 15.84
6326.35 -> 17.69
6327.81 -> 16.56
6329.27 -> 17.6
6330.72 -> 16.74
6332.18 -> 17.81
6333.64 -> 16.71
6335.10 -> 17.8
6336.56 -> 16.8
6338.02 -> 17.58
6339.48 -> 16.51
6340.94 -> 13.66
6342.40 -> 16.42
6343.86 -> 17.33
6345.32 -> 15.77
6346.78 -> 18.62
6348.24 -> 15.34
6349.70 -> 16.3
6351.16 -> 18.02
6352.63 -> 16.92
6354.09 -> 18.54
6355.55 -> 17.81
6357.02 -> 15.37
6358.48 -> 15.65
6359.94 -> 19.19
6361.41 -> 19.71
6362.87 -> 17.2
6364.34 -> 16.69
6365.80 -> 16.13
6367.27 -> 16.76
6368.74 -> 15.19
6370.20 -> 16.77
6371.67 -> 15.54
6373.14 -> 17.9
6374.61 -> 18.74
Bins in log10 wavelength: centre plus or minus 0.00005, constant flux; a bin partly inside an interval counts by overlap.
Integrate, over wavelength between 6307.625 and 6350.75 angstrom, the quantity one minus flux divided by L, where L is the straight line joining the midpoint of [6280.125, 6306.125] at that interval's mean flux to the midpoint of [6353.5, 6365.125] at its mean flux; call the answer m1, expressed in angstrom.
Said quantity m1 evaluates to 1.3 angstrom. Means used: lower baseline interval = 17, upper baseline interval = 17.5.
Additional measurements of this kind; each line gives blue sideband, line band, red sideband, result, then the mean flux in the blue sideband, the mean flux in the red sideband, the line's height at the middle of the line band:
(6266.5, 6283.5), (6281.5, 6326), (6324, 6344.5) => 0.9 angstrom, 17.8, 16.8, 17.3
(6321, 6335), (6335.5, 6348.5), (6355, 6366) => 0.5 angstrom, 17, 17.3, 17.1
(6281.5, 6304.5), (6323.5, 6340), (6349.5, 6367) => 0.1 angstrom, 16.9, 17.3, 17.2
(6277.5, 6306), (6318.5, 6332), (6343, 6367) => 0.3 angstrom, 17.1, 17.2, 17.1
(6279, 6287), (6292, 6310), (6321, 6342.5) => -0.8 angstrom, 16.7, 16.8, 16.8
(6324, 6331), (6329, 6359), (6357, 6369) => 0.2 angstrom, 16.9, 17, 17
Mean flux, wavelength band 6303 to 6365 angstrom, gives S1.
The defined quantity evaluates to 17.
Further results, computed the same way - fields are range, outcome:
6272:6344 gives 17.1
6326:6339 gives 17.2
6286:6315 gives 17.2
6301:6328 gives 17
